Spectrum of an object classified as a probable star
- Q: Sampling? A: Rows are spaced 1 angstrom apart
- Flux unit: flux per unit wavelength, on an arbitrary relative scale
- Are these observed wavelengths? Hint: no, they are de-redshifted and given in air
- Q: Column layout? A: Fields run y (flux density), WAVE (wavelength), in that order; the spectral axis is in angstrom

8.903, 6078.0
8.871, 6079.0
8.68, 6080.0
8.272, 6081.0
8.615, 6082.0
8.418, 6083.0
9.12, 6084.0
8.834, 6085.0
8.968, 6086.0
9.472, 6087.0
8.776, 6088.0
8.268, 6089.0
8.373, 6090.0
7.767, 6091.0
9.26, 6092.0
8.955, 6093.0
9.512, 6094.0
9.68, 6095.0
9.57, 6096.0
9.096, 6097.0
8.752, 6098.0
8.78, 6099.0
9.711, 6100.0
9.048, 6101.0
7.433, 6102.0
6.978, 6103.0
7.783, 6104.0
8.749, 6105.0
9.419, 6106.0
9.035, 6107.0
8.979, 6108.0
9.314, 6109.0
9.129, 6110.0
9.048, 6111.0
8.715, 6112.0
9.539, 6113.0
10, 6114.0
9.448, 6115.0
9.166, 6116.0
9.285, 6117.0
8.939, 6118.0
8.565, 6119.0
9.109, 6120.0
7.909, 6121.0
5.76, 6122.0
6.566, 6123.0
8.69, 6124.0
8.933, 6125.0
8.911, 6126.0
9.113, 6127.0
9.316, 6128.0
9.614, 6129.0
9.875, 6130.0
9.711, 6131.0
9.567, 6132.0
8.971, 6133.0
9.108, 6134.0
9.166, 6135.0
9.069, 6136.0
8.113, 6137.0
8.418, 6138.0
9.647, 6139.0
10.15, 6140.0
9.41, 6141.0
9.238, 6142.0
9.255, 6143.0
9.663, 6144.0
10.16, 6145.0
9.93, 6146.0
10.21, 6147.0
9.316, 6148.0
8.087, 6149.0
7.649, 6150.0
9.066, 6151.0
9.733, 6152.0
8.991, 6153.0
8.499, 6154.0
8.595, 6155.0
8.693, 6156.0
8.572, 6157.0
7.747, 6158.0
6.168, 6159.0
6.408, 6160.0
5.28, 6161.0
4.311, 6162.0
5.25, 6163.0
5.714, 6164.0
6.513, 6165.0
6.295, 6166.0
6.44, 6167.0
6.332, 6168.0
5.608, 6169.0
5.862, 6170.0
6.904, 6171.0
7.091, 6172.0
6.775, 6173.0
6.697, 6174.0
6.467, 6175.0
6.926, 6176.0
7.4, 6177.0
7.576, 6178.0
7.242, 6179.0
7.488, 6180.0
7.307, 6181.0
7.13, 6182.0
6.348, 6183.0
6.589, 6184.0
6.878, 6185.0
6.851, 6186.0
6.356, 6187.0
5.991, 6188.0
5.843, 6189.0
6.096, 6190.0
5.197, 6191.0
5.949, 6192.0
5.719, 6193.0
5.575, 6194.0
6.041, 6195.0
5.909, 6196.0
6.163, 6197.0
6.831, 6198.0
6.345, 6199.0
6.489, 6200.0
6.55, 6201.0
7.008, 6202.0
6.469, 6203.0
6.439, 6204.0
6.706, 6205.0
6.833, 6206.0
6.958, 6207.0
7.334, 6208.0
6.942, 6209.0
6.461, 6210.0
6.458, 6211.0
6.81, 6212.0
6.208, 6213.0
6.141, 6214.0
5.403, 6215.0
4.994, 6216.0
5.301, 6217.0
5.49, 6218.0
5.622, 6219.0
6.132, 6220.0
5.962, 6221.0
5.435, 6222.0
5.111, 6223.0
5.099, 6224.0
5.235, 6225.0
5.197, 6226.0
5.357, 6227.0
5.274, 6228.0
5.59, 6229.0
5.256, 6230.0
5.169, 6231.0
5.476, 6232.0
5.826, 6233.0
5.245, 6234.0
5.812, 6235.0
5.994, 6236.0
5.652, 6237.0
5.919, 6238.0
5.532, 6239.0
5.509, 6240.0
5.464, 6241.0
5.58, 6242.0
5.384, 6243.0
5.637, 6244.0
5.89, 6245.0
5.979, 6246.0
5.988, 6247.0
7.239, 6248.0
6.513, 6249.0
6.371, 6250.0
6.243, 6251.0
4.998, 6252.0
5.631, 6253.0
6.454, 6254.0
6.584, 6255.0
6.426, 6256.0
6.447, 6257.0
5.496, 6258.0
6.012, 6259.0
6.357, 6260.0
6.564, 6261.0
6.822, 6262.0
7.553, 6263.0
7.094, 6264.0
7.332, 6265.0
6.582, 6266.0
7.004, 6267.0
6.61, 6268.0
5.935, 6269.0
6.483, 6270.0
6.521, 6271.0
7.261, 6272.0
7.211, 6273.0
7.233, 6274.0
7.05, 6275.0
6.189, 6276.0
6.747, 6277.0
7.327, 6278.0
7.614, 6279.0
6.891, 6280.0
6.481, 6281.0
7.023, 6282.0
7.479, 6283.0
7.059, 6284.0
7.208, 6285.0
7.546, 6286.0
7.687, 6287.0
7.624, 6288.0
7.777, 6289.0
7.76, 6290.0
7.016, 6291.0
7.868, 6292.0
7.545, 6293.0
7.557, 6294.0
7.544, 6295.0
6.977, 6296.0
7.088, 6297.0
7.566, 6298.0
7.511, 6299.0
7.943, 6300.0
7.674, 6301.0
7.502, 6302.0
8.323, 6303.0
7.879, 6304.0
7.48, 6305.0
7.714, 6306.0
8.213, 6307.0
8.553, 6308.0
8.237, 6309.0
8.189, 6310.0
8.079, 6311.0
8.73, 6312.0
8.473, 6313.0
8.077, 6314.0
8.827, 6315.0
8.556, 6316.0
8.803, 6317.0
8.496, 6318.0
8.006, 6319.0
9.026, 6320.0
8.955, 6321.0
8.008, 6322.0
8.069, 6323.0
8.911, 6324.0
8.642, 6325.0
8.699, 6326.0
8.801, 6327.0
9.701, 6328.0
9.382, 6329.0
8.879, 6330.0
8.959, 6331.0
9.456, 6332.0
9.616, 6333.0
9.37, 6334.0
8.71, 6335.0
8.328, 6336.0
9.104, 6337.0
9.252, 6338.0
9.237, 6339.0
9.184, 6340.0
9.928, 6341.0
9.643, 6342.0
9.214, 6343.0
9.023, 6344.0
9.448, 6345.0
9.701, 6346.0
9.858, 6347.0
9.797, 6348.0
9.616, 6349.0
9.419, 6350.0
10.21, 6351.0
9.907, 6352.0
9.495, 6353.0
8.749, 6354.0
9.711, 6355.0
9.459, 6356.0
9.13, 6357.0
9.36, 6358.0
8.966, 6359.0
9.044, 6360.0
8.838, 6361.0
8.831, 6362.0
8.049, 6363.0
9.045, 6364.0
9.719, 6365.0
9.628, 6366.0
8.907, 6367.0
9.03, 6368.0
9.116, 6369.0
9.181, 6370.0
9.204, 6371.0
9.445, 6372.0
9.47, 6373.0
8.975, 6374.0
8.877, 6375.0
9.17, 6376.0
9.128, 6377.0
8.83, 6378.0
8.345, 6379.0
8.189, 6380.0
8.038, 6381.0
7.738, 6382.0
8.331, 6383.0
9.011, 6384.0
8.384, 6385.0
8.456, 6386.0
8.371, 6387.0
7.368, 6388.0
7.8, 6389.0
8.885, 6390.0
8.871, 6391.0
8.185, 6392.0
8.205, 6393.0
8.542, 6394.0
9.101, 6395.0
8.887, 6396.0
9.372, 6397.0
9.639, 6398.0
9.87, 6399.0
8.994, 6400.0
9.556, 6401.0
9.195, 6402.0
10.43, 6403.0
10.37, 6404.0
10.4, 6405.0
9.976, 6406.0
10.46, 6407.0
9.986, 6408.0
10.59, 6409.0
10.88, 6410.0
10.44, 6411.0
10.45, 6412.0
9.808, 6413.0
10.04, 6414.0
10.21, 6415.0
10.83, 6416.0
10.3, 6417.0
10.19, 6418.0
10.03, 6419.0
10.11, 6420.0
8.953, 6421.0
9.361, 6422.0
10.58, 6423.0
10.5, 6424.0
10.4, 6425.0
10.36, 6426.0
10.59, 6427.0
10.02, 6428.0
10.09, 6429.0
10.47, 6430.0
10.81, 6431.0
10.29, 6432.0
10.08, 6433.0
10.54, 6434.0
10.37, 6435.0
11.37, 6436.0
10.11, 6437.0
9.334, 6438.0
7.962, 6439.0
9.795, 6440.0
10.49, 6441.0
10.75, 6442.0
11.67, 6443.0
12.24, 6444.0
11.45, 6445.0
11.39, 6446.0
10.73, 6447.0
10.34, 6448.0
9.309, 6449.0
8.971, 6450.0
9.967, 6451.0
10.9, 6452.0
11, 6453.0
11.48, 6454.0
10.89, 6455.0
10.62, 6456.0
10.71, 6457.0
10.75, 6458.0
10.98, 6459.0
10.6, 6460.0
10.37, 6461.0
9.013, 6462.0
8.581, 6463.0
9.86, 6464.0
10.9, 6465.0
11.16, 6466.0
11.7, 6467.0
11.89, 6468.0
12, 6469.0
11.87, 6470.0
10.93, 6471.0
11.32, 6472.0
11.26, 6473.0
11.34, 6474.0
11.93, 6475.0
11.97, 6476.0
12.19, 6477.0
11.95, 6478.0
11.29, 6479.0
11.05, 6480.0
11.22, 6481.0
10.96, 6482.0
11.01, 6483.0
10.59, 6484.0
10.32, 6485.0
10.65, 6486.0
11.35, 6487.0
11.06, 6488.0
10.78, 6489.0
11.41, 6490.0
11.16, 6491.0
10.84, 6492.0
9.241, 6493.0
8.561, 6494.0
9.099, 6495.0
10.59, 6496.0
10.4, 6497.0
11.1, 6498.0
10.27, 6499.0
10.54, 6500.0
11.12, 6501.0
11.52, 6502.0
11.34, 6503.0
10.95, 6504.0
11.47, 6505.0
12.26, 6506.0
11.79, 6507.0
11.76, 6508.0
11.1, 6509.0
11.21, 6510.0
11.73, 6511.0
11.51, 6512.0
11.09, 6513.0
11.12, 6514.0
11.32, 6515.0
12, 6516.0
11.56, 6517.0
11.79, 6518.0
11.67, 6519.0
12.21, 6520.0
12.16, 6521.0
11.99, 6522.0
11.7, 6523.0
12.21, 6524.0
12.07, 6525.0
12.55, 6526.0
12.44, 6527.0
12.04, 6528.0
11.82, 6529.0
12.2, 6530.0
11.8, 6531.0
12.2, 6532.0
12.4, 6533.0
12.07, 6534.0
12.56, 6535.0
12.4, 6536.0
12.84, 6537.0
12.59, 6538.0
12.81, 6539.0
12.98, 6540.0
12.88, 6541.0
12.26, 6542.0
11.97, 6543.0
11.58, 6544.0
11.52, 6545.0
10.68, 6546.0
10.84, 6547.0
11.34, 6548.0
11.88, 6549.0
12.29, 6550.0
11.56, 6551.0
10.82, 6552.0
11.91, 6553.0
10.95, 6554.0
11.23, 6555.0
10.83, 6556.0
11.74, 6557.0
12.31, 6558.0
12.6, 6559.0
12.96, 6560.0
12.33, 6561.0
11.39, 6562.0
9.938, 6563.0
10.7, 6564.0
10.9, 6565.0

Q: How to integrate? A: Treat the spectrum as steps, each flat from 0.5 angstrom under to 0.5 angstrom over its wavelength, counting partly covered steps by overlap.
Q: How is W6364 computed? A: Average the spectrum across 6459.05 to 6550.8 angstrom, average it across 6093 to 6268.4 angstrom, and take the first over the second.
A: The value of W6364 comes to 1.58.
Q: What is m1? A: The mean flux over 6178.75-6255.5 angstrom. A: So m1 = 6.05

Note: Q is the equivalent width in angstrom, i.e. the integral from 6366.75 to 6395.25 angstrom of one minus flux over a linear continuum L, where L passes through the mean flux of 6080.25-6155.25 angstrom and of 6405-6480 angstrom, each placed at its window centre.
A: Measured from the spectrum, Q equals 4.48 angstrom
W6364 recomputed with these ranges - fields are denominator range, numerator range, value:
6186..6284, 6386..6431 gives 1.57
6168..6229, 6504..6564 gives 1.89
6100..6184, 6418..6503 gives 1.30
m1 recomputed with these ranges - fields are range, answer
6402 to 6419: 10.3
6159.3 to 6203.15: 6.37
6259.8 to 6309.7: 7.29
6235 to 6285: 6.44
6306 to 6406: 8.98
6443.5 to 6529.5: 11.1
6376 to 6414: 9.18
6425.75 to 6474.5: 10.6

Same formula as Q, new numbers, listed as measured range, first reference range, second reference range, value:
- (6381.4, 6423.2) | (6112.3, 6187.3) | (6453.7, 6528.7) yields 3.7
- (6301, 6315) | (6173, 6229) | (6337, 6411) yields -0.1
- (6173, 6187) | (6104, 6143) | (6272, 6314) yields 2.5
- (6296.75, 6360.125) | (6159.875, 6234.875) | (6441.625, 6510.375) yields -3.1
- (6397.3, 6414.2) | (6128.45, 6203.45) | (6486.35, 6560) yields 0.3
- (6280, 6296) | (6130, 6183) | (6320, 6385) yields 2.4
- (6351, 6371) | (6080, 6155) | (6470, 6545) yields 2.6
